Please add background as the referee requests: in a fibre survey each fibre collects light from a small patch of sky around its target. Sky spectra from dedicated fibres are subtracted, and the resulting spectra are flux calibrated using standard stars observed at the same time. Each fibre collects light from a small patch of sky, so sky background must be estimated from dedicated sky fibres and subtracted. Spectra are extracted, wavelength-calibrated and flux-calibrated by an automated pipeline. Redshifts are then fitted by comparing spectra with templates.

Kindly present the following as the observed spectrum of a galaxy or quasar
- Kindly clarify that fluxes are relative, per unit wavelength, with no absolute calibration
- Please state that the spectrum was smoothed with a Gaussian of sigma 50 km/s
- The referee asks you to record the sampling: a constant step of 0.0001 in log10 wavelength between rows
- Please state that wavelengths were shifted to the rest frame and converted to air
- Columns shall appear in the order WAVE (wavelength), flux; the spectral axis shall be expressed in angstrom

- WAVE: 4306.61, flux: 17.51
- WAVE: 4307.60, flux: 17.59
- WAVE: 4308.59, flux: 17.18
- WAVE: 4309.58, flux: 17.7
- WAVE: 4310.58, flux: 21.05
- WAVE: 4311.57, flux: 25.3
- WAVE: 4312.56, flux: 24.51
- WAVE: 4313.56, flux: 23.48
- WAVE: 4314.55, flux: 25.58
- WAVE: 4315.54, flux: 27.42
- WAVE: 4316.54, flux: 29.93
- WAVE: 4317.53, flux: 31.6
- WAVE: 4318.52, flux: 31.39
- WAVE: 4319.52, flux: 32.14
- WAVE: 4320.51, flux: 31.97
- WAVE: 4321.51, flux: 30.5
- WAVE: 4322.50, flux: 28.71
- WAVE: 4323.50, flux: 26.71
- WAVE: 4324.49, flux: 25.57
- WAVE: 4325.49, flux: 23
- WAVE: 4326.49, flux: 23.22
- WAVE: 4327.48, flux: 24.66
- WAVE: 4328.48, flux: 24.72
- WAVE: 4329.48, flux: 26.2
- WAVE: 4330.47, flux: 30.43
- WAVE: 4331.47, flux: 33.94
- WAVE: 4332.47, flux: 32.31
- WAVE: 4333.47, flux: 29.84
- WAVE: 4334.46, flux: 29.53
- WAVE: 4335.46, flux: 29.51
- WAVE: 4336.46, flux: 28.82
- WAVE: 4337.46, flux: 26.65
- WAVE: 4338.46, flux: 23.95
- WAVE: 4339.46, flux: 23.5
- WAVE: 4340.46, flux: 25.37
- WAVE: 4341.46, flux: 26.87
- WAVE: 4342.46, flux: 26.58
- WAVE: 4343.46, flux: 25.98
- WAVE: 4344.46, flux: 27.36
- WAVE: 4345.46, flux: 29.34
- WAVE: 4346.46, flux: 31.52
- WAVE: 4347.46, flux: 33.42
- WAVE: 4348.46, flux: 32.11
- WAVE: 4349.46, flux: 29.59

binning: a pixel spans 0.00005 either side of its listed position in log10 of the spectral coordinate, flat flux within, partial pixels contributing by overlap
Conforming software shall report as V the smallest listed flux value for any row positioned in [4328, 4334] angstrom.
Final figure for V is 24.72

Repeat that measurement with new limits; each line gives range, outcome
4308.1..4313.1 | 17.18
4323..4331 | 23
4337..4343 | 23.5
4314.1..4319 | 25.58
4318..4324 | 26.71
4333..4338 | 26.65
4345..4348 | 29.34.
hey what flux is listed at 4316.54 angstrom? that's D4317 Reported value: 29.93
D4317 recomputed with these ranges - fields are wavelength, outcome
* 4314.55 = 25.58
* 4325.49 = 23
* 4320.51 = 31.97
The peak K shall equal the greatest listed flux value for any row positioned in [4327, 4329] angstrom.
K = 24.72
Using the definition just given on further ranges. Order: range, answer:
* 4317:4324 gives 32.14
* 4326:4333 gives 33.94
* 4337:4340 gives 26.65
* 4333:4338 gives 29.84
